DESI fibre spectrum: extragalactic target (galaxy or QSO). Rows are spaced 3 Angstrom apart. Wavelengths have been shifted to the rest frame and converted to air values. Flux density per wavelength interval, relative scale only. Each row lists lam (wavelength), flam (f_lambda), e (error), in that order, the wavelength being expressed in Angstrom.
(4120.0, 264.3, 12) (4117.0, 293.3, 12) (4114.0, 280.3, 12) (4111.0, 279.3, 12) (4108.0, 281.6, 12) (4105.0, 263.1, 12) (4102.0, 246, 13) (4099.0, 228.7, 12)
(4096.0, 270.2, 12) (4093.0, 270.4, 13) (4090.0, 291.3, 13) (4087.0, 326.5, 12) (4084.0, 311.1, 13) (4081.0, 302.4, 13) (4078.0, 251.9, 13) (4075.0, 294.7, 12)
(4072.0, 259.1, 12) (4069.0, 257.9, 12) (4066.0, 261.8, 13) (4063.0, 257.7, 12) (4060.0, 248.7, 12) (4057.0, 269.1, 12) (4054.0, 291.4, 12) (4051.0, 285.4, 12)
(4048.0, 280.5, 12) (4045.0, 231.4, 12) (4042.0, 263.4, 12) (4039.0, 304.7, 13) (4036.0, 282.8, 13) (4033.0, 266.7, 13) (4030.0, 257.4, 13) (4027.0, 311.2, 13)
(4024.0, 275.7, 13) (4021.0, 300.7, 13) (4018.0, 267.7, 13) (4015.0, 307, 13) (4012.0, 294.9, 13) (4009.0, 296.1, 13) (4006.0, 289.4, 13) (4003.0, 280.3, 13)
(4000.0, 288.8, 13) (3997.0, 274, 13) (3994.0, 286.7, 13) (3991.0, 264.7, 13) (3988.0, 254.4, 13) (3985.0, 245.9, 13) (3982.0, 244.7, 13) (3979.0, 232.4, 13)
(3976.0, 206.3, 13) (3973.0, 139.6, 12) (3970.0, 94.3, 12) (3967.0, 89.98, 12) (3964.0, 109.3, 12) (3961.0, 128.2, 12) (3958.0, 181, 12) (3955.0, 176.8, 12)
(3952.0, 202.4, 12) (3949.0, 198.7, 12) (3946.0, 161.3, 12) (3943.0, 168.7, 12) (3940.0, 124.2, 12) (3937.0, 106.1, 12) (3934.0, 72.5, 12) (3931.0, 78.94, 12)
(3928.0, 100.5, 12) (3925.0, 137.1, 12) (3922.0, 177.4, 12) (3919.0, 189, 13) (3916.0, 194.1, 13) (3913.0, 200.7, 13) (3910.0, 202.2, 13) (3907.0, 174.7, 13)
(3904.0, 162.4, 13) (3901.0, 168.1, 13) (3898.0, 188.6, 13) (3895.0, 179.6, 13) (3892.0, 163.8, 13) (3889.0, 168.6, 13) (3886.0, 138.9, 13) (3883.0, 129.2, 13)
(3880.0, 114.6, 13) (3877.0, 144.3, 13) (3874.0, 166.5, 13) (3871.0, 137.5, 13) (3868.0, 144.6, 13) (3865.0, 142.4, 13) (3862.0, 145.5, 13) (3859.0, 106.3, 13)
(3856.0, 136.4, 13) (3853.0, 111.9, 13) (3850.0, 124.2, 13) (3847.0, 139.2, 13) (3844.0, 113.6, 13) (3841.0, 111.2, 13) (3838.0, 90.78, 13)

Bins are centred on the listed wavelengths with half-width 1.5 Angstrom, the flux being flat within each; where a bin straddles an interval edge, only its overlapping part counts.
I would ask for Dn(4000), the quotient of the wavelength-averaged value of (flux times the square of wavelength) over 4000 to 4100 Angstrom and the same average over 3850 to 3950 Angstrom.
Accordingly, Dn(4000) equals 2.02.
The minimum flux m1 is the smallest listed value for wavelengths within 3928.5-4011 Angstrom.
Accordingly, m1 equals 72.5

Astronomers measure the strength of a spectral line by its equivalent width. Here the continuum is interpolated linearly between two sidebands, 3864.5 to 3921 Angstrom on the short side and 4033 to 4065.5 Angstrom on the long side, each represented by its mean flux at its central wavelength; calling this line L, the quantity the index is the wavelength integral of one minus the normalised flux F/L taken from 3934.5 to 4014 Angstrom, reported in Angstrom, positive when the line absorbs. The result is 6.7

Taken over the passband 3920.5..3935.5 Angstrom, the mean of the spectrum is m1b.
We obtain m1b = 113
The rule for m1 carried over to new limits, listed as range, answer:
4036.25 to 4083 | 231.4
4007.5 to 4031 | 257.4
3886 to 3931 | 78.94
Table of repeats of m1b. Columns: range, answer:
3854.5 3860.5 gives 121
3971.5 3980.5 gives 193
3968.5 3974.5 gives 117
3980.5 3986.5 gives 245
